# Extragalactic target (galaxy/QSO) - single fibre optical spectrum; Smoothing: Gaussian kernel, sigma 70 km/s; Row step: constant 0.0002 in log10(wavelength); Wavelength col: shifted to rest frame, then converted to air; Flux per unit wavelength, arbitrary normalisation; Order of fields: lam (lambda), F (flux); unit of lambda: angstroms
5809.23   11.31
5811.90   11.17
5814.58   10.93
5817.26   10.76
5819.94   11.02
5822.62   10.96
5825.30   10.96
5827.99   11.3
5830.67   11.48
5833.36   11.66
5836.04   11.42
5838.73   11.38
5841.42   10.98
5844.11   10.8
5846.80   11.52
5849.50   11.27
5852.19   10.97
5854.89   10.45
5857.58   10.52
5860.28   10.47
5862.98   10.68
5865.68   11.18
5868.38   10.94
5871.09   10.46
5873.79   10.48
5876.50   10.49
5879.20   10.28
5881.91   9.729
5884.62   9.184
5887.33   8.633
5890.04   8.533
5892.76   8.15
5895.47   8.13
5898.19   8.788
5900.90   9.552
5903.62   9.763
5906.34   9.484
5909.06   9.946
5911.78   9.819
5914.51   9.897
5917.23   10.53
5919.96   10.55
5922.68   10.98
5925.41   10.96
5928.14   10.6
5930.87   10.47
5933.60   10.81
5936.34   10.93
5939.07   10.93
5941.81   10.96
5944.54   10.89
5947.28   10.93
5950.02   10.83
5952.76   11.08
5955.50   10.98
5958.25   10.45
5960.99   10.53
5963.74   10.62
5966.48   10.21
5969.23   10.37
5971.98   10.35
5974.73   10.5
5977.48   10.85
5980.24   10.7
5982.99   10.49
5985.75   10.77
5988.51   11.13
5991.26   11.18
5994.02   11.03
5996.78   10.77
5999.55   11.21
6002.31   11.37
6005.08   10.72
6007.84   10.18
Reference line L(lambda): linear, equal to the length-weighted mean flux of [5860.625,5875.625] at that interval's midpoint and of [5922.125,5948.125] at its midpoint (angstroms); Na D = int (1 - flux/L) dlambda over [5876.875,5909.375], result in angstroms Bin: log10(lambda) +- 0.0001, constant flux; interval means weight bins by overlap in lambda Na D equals 4.7 angstroms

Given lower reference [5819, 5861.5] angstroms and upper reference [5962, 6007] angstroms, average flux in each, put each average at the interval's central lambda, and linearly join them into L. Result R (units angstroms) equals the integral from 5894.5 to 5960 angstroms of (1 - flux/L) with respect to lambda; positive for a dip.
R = 3.1 angstroms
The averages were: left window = 11.1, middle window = 10.4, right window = 10.8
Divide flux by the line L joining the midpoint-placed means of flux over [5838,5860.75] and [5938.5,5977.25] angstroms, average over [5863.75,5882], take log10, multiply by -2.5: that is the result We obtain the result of 0.03 mag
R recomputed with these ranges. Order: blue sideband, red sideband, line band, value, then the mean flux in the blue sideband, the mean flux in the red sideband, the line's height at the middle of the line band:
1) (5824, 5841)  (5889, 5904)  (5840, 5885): -2.3 angstroms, 11.3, 8.76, 10.1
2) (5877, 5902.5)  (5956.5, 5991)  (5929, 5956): -2.3 angstroms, 9.06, 10.6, 10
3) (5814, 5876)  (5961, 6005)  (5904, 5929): 1.3 angstroms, 11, 10.8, 10.9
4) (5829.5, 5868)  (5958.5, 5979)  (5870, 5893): 2.7 angstroms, 11.1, 10.5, 10.9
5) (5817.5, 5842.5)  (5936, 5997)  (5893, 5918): 3.4 angstroms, 11.2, 10.8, 11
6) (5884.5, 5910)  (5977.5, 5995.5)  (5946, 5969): -0.9 angstroms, 8.99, 10.9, 10.3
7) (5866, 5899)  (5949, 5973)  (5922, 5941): -1.1 angstroms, 9.54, 10.6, 10.2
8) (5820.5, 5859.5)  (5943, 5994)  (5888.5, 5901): 2.7 angstroms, 11.1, 10.7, 10.9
